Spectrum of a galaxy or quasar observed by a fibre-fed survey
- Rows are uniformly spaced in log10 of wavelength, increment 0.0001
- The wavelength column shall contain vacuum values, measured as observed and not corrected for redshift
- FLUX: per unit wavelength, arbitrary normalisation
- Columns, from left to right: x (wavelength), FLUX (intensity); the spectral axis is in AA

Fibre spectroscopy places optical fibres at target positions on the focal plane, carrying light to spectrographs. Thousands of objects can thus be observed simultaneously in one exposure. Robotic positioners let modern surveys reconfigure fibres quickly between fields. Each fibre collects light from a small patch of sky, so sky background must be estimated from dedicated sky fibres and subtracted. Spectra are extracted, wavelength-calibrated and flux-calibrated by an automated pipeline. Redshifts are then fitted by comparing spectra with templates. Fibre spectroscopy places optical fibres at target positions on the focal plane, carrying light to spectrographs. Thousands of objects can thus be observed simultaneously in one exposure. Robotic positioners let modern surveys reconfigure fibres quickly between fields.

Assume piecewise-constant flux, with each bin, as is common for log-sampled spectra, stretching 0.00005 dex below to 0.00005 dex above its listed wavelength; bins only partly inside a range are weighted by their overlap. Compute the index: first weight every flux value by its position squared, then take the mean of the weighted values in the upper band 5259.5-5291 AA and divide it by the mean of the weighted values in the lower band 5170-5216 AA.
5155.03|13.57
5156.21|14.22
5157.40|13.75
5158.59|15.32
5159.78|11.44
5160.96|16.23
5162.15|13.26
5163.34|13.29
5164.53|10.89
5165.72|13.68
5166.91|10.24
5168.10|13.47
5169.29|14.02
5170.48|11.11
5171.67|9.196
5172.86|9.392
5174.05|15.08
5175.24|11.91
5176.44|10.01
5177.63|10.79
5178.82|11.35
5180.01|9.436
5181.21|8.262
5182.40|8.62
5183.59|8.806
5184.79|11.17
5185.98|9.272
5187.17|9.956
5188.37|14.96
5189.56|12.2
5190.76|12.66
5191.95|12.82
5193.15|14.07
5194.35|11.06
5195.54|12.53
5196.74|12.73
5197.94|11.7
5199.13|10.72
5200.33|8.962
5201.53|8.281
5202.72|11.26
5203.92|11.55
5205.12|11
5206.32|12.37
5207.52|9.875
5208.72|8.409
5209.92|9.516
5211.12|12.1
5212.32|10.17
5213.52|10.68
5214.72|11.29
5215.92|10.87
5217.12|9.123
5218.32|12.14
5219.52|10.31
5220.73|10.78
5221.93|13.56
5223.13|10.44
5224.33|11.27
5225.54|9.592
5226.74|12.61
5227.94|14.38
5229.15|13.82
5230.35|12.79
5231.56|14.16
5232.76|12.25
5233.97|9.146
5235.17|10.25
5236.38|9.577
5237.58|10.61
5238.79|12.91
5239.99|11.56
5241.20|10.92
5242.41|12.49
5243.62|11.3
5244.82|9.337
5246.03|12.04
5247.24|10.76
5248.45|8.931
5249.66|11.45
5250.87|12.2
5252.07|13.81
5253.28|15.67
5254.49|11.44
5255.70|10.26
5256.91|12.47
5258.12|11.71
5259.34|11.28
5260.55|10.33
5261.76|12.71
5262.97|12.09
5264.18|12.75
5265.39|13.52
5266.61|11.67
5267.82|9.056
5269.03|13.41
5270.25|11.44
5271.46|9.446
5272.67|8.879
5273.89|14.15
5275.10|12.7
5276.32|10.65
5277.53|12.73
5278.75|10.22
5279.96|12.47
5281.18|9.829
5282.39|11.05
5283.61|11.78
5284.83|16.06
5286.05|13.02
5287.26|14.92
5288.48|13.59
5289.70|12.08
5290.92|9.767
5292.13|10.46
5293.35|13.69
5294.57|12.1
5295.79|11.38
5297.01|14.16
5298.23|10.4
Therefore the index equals 1.13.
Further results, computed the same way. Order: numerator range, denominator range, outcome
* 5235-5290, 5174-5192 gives 1.11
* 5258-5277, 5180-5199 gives 1.06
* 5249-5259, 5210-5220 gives 1.16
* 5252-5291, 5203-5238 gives 1.10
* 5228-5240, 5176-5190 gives 1.16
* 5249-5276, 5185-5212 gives 1.08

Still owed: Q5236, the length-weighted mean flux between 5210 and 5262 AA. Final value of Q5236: 11.5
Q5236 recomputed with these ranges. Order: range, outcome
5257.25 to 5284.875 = 11.7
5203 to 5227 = 10.9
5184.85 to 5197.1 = 12.2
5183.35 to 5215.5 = 11.1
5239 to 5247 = 11.3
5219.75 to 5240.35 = 11.7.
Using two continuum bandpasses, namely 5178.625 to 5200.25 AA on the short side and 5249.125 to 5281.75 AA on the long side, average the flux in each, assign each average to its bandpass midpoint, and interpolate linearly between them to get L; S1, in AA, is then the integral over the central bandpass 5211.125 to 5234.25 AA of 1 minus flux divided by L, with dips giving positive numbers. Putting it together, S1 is -0.29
